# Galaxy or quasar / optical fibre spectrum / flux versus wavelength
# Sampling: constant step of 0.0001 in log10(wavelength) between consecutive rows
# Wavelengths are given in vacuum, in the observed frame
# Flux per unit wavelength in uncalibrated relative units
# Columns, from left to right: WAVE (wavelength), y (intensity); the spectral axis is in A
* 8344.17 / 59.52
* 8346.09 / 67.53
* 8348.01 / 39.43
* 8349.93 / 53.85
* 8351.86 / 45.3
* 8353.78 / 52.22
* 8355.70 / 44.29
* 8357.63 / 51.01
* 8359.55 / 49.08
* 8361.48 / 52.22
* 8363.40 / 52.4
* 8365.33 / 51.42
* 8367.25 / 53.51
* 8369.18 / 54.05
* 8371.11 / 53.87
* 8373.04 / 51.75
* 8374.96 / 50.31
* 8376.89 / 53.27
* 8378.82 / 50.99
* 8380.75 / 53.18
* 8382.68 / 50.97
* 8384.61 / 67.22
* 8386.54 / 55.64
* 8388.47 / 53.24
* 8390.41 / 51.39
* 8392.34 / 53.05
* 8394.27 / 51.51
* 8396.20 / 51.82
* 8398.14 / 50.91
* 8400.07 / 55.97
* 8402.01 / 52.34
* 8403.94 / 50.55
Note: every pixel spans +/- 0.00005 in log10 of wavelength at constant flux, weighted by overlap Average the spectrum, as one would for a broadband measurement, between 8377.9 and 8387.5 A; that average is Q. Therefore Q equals 55.6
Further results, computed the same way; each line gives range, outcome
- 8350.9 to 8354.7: 48.8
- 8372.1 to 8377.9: 51.8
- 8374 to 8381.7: 51.9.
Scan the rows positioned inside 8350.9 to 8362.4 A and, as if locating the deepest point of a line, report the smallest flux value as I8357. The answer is 44.29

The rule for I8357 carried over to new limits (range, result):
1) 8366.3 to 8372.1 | 53.51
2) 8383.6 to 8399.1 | 50.91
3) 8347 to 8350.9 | 39.43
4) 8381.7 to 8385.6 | 50.97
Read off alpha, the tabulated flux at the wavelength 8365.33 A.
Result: 51.42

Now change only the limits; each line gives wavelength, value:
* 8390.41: 51.39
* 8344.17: 59.52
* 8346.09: 67.53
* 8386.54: 55.64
